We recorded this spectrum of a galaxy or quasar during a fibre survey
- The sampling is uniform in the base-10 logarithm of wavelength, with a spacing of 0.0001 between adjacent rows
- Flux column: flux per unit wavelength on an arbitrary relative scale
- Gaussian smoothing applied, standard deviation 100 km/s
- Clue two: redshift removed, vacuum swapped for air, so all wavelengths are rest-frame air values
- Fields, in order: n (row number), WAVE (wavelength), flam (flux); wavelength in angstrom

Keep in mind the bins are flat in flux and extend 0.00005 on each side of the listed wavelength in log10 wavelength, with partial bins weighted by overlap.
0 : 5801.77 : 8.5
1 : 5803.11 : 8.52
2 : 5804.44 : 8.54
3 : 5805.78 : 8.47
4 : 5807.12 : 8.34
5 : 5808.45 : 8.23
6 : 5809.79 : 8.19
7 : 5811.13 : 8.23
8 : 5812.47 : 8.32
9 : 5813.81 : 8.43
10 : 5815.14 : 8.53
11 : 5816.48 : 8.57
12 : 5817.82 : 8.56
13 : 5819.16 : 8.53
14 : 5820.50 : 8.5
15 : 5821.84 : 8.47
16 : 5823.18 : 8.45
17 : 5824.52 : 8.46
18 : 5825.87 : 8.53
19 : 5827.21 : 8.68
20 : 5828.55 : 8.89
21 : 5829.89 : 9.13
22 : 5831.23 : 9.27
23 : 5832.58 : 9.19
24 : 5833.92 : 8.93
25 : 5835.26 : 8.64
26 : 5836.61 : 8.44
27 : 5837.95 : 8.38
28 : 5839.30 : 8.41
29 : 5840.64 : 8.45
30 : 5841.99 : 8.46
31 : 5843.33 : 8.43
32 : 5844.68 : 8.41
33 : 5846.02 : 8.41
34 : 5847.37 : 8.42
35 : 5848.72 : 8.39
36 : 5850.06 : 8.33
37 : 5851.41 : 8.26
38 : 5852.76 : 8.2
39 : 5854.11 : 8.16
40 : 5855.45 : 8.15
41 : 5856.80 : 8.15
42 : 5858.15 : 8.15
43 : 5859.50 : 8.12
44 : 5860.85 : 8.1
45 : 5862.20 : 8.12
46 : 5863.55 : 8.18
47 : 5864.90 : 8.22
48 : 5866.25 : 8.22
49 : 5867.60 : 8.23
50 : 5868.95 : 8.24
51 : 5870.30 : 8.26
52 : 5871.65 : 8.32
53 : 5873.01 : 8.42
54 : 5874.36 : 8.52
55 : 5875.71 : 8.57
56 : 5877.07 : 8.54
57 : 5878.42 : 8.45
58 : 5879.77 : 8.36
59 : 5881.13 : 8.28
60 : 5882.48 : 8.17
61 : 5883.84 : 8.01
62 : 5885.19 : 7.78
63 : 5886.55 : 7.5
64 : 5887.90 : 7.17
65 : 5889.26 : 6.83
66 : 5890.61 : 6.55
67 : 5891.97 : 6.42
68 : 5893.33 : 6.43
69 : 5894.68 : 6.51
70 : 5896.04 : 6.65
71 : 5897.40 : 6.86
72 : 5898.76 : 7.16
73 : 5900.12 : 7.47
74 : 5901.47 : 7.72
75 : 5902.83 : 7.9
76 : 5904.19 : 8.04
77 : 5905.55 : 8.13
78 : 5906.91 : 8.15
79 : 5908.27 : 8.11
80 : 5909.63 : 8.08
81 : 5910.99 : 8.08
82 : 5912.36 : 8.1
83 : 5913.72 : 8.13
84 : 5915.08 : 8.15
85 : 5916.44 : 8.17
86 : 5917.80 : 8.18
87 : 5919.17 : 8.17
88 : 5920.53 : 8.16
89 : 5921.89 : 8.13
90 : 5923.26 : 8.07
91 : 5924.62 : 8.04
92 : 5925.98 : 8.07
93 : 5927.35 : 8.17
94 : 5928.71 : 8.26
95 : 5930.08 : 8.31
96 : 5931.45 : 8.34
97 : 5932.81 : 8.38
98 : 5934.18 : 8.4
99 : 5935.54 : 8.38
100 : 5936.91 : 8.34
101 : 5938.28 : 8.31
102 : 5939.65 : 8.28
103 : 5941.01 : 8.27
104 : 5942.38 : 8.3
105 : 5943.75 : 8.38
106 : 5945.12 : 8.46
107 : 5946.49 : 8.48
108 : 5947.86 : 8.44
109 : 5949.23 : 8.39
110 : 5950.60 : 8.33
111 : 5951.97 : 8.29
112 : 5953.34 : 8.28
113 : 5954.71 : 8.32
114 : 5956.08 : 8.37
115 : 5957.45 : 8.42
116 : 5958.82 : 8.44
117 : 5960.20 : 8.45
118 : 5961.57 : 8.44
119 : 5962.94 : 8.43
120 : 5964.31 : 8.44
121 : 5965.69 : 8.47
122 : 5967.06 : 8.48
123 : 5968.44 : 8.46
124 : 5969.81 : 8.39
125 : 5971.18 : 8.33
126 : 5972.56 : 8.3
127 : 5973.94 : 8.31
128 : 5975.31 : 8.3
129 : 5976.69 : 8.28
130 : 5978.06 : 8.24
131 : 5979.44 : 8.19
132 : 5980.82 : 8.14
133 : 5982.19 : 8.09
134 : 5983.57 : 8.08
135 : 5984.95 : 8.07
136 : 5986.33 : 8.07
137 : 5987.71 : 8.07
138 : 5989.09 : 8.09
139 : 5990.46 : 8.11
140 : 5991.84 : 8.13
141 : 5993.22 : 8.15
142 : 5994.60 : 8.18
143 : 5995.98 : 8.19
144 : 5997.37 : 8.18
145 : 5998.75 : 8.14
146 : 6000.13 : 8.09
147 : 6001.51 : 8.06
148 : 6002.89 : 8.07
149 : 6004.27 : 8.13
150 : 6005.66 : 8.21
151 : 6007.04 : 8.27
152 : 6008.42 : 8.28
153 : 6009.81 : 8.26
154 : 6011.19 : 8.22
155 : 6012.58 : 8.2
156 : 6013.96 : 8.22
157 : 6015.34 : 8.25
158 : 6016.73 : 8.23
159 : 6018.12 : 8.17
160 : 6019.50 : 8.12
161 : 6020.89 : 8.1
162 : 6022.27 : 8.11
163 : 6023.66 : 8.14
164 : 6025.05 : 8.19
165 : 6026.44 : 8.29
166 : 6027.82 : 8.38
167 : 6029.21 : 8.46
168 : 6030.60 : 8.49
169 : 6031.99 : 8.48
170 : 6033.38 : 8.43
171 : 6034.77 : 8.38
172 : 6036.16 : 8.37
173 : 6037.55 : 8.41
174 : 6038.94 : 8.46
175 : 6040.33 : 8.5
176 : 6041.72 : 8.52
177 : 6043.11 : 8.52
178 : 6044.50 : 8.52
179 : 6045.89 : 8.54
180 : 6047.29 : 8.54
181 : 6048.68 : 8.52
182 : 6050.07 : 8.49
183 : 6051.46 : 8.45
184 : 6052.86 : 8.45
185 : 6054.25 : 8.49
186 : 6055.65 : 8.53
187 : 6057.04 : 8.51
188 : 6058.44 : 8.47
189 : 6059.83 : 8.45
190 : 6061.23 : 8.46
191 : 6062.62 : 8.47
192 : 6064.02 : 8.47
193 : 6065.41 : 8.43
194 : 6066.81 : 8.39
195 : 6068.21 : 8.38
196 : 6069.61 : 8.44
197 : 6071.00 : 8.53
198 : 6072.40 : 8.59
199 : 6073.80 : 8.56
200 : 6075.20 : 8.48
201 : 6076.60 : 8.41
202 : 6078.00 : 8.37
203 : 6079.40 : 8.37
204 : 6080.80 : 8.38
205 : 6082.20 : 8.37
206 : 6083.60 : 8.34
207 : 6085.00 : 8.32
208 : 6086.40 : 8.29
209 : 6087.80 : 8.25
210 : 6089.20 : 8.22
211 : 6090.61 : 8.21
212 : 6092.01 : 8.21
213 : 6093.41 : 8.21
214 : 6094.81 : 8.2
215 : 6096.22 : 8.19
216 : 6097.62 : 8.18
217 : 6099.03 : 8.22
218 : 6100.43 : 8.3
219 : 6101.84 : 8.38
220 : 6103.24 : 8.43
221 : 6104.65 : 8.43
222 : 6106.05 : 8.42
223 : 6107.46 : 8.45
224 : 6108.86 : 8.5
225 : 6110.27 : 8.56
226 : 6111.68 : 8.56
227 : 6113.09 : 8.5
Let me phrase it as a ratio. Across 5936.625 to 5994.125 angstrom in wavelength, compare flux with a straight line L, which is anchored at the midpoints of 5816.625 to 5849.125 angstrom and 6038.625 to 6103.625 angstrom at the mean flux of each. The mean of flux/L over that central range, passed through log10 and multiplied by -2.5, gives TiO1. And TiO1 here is 0.02 mag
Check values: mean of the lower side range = 8.6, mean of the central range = 8.3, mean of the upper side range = 8.4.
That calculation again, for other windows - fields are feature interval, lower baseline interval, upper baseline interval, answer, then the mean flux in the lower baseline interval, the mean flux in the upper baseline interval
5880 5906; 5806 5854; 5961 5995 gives 0.14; 8.51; 8.25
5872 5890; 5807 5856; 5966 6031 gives 0.05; 8.5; 8.21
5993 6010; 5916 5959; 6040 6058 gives 0.03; 8.29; 8.5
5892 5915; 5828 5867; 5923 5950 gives 0.11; 8.43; 8.31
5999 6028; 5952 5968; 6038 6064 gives 0.04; 8.41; 8.49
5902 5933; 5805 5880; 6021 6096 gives 0.04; 8.43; 8.4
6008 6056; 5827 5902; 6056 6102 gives -0.01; 8.08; 8.37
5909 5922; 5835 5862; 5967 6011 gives 0.02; 8.31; 8.19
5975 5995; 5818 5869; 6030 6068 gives 0.04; 8.44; 8.47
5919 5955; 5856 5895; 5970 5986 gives -0.03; 7.9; 8.21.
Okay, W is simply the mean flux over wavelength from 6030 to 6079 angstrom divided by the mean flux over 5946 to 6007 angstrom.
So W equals 1.0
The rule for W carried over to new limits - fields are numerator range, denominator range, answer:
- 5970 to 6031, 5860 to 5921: 1.04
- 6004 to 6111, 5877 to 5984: 1.04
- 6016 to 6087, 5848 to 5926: 1.06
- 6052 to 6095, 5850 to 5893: 1.05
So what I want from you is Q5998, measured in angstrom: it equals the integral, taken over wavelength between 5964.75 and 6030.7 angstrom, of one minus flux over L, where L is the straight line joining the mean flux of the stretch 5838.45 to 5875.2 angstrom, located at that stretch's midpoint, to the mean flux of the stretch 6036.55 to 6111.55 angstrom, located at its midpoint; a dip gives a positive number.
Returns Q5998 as 1.21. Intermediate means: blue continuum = 8.29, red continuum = 8.41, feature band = 8.21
